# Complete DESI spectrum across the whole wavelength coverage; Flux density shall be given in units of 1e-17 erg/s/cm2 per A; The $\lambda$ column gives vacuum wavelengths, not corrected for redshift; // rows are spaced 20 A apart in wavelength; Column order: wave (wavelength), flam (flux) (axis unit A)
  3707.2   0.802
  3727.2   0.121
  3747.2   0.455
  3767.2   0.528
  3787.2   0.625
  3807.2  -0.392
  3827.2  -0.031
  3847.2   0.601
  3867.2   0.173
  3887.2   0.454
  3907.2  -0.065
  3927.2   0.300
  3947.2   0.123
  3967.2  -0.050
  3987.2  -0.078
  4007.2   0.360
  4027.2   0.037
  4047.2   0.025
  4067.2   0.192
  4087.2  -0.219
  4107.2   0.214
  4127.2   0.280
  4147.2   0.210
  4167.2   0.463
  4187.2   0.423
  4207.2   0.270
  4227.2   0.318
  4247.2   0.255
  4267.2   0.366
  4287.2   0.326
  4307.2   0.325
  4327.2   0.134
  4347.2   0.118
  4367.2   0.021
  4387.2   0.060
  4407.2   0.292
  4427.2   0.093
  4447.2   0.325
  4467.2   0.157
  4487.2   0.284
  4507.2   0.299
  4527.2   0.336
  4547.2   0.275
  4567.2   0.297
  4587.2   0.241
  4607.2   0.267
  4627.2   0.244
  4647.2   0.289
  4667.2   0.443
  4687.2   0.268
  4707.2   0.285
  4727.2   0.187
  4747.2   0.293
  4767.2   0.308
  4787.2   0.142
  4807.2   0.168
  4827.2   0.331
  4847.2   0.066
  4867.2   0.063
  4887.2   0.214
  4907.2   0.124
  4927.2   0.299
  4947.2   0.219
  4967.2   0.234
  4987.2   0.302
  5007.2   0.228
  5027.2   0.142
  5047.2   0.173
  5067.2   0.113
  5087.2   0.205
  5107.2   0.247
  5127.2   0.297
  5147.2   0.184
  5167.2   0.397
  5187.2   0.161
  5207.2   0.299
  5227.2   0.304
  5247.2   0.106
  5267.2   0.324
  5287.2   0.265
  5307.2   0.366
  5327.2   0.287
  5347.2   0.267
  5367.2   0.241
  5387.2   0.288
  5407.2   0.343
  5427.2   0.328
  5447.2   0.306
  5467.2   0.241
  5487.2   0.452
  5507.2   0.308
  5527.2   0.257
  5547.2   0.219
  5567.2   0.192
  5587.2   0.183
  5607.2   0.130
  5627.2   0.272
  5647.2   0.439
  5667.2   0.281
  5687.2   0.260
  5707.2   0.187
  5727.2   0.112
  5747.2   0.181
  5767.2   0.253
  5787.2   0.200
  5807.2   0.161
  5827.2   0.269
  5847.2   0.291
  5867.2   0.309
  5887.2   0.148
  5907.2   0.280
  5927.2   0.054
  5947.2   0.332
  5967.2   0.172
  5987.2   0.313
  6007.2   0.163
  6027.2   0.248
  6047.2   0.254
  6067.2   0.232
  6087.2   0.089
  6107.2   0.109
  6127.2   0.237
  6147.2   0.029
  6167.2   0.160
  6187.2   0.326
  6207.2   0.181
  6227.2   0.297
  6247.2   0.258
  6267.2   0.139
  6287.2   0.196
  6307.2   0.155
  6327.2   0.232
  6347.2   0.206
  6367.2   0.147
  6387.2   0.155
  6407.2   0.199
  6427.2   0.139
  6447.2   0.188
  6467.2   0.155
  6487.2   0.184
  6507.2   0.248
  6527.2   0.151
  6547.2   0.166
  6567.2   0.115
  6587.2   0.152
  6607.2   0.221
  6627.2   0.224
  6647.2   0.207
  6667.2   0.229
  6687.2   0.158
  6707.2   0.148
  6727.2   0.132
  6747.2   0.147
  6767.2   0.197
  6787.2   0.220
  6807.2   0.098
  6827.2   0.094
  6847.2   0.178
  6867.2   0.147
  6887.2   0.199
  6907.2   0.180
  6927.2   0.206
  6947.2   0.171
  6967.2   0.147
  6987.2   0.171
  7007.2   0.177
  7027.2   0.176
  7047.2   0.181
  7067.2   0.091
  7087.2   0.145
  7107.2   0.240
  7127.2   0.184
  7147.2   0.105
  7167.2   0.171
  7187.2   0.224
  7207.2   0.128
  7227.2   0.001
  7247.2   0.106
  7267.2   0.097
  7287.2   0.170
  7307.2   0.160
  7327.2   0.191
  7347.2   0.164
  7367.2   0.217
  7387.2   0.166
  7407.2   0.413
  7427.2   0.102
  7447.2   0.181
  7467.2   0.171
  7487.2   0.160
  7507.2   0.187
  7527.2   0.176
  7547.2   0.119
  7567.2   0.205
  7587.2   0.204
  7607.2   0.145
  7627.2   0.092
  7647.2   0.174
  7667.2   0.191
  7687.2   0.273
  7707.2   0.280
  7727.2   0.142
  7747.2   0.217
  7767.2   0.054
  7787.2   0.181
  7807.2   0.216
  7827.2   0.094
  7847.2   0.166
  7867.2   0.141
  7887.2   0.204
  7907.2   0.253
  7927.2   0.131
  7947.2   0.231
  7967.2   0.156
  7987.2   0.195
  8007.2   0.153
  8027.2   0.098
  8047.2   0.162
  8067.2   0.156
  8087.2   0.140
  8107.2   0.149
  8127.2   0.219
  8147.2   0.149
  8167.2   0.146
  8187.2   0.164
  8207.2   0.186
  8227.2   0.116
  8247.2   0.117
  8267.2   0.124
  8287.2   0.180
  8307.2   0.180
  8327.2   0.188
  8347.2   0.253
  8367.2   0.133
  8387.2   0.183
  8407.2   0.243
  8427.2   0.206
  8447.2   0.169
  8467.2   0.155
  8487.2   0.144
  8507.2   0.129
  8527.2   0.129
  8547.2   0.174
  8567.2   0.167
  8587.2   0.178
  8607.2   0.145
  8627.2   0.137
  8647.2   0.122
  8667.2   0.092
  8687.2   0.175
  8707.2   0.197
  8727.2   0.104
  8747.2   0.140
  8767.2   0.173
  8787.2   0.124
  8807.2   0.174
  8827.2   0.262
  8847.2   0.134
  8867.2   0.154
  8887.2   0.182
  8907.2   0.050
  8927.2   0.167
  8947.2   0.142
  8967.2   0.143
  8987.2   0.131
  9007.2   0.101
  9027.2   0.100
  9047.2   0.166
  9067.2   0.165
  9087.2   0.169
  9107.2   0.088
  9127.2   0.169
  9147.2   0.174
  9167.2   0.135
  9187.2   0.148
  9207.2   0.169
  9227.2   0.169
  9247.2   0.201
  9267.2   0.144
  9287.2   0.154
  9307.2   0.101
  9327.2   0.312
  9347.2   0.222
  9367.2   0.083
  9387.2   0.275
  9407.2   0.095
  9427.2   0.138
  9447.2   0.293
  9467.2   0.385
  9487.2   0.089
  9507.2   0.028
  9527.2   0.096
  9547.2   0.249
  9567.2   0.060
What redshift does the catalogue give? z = 0.13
